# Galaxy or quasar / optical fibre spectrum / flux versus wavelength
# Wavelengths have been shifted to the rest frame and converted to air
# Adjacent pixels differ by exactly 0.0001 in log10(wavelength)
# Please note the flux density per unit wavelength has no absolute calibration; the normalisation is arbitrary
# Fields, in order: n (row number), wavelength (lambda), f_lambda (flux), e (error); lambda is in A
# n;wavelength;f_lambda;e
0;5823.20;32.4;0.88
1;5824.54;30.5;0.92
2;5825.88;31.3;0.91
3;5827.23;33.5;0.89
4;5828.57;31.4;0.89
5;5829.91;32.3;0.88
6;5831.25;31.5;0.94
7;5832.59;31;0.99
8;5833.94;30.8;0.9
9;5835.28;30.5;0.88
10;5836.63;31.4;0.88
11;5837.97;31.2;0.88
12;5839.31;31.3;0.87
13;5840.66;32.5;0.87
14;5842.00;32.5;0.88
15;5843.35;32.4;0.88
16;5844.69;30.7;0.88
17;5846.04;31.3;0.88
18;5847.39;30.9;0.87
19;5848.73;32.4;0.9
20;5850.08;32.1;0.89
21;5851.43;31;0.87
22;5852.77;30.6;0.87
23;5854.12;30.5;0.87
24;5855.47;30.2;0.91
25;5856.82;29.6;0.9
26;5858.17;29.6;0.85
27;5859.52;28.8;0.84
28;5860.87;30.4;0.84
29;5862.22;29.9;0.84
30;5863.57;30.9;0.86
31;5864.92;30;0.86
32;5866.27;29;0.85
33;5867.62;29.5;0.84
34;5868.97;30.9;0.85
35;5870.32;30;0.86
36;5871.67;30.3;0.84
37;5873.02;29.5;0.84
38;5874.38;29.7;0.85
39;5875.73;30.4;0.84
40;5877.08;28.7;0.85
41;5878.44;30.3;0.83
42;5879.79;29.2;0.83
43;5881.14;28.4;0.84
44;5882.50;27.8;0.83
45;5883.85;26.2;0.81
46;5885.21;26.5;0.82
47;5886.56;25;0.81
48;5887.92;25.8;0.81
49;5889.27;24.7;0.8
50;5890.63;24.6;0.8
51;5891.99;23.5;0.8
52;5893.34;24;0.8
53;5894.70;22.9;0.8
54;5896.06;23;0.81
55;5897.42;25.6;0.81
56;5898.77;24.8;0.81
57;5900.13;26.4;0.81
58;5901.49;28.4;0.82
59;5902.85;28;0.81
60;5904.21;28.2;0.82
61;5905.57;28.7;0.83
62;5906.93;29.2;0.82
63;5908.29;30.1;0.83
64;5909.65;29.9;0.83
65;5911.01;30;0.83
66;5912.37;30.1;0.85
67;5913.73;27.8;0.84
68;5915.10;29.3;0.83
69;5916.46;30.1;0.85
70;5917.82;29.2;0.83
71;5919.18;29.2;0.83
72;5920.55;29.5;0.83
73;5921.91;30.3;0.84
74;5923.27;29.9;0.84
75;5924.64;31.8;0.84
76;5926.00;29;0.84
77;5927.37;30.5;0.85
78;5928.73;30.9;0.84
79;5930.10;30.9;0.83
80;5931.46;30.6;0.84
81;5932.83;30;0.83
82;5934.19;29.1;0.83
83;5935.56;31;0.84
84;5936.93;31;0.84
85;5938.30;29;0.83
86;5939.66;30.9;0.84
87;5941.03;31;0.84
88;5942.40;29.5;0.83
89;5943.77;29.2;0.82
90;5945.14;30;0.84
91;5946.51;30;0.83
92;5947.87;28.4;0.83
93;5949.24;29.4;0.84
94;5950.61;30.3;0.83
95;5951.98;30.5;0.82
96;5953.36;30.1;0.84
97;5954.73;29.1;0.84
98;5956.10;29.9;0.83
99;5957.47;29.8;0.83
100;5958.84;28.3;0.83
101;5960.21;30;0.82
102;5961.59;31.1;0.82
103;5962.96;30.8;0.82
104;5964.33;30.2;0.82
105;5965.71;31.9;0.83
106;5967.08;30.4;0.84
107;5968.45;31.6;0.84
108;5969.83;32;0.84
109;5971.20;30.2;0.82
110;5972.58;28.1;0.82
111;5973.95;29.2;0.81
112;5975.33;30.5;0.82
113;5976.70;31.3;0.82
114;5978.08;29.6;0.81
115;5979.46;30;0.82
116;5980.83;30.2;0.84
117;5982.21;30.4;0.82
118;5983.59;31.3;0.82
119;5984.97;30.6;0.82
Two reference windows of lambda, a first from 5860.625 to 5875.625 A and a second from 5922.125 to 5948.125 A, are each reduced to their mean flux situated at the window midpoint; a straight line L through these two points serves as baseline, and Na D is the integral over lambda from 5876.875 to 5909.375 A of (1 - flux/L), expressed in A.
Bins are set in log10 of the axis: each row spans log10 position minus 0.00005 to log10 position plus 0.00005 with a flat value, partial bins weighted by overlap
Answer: 3.7 A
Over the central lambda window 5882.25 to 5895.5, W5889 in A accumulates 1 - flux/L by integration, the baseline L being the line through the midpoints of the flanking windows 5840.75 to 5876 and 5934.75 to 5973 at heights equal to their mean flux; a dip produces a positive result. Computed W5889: 2.4 A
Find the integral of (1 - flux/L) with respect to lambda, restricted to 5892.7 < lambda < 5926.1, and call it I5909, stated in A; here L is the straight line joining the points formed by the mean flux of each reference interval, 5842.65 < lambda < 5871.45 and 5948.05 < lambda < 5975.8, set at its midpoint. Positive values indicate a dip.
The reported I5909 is 2.3 A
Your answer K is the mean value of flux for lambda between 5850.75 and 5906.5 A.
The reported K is 28.1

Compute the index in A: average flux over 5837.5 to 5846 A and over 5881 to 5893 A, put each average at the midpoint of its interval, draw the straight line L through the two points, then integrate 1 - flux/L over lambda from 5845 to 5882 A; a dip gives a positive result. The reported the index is -1.8 A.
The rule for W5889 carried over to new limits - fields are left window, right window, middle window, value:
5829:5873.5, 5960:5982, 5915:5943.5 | 0.4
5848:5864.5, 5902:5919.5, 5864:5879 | 0.1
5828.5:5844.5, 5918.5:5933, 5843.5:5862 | 0.4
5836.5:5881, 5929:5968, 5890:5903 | 2.3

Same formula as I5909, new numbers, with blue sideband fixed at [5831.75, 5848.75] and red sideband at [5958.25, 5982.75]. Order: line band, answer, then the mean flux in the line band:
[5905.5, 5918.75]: 0.58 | 29.5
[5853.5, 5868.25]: 0.66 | 29.8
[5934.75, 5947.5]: 0.19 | 30.1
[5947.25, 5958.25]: 0.29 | 29.7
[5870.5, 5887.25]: 1.38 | 28.5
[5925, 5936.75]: 0.13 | 30.3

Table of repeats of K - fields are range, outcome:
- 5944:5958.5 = 29.7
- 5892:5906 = 25.8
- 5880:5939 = 28.2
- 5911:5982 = 30.1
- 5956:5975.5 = 30.3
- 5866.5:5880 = 29.9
